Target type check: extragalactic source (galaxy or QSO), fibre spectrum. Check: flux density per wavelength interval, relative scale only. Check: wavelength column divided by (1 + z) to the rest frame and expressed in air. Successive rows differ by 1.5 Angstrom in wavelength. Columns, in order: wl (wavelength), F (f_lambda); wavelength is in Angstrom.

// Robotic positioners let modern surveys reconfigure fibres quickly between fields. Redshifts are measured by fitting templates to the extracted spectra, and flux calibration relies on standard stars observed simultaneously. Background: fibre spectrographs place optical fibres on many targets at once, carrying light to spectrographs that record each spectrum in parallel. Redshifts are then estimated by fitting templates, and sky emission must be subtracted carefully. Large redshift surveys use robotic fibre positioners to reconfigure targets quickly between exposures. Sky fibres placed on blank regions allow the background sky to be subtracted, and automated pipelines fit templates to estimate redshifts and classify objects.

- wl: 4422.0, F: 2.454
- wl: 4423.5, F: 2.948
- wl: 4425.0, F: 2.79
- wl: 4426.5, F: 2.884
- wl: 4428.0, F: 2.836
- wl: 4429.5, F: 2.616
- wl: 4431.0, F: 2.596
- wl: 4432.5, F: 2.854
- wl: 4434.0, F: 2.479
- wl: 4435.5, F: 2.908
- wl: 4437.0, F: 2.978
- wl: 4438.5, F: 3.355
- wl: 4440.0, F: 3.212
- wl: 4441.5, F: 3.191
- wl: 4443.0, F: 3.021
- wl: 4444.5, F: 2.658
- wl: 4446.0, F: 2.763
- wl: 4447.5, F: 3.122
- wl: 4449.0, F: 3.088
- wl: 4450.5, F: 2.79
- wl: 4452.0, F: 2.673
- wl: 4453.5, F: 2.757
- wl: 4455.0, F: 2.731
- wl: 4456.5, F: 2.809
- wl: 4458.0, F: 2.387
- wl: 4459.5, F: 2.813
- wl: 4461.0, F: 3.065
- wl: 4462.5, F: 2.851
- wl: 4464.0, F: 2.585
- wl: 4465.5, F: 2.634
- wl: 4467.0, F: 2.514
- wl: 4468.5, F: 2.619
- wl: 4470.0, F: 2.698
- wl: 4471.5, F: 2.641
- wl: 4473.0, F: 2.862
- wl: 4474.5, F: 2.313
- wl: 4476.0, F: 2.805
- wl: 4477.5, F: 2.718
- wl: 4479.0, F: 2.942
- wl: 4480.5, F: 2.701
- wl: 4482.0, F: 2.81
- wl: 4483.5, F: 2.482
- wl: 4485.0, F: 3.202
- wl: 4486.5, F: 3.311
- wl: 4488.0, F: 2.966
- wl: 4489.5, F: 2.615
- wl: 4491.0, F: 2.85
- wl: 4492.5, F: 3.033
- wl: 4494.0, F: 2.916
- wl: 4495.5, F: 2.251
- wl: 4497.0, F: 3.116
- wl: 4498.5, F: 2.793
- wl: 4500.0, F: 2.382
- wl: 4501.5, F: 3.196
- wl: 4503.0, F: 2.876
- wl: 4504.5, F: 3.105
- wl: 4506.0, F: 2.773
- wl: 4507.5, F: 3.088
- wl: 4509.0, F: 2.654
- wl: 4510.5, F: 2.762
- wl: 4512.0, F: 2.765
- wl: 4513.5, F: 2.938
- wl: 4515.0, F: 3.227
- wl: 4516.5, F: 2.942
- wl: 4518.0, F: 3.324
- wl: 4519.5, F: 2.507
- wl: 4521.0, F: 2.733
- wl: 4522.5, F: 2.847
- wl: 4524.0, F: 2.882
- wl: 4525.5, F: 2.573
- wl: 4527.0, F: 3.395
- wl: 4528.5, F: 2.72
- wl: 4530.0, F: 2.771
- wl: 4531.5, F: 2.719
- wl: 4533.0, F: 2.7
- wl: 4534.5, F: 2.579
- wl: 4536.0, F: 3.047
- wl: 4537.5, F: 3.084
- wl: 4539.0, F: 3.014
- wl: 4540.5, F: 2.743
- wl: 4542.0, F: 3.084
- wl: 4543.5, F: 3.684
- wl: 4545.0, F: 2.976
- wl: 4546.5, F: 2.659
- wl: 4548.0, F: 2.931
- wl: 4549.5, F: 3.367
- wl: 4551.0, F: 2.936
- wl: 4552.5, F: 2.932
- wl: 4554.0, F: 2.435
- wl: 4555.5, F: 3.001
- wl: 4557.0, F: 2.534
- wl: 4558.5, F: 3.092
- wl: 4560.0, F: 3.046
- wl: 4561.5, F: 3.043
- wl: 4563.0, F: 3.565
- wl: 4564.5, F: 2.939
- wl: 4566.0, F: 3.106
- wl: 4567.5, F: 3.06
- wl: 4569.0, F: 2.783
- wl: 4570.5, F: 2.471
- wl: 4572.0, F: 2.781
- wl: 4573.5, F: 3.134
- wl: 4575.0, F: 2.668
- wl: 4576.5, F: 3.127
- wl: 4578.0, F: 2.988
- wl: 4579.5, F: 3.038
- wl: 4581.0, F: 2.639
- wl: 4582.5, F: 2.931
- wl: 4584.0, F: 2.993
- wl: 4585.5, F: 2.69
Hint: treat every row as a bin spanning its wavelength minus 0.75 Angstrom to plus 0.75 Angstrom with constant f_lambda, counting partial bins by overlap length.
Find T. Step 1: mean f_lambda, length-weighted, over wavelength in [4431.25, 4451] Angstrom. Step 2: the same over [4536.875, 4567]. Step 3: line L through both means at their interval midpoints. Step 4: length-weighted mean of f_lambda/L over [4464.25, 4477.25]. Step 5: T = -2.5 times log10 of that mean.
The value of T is 0.13 mag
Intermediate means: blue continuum 2.95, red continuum 3.01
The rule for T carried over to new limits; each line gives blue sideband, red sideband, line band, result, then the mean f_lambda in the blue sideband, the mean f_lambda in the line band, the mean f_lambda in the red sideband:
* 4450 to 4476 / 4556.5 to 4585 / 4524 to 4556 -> -0.02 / 2.69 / 2.92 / 2.95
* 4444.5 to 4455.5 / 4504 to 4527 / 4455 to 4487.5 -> 0.04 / 2.84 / 2.75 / 2.89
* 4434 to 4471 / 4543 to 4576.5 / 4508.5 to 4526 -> 0.02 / 2.83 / 2.85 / 2.96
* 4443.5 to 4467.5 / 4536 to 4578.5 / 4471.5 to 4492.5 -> 0.00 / 2.77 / 2.82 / 2.97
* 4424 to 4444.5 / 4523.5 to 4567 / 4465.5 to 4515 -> 0.04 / 2.89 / 2.81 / 2.95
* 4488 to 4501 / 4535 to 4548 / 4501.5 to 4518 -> -0.04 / 2.77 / 2.94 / 3.02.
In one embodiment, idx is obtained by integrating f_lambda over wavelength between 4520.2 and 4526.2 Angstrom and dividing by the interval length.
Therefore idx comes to 2.76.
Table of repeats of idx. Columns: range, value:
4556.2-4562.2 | 2.93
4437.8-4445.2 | 3.09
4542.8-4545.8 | 3.31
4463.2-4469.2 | 2.59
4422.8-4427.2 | 2.87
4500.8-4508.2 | 3.01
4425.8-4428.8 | 2.86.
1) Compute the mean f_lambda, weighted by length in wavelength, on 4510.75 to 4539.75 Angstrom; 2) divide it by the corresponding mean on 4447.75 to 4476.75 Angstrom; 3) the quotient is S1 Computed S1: 1.06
